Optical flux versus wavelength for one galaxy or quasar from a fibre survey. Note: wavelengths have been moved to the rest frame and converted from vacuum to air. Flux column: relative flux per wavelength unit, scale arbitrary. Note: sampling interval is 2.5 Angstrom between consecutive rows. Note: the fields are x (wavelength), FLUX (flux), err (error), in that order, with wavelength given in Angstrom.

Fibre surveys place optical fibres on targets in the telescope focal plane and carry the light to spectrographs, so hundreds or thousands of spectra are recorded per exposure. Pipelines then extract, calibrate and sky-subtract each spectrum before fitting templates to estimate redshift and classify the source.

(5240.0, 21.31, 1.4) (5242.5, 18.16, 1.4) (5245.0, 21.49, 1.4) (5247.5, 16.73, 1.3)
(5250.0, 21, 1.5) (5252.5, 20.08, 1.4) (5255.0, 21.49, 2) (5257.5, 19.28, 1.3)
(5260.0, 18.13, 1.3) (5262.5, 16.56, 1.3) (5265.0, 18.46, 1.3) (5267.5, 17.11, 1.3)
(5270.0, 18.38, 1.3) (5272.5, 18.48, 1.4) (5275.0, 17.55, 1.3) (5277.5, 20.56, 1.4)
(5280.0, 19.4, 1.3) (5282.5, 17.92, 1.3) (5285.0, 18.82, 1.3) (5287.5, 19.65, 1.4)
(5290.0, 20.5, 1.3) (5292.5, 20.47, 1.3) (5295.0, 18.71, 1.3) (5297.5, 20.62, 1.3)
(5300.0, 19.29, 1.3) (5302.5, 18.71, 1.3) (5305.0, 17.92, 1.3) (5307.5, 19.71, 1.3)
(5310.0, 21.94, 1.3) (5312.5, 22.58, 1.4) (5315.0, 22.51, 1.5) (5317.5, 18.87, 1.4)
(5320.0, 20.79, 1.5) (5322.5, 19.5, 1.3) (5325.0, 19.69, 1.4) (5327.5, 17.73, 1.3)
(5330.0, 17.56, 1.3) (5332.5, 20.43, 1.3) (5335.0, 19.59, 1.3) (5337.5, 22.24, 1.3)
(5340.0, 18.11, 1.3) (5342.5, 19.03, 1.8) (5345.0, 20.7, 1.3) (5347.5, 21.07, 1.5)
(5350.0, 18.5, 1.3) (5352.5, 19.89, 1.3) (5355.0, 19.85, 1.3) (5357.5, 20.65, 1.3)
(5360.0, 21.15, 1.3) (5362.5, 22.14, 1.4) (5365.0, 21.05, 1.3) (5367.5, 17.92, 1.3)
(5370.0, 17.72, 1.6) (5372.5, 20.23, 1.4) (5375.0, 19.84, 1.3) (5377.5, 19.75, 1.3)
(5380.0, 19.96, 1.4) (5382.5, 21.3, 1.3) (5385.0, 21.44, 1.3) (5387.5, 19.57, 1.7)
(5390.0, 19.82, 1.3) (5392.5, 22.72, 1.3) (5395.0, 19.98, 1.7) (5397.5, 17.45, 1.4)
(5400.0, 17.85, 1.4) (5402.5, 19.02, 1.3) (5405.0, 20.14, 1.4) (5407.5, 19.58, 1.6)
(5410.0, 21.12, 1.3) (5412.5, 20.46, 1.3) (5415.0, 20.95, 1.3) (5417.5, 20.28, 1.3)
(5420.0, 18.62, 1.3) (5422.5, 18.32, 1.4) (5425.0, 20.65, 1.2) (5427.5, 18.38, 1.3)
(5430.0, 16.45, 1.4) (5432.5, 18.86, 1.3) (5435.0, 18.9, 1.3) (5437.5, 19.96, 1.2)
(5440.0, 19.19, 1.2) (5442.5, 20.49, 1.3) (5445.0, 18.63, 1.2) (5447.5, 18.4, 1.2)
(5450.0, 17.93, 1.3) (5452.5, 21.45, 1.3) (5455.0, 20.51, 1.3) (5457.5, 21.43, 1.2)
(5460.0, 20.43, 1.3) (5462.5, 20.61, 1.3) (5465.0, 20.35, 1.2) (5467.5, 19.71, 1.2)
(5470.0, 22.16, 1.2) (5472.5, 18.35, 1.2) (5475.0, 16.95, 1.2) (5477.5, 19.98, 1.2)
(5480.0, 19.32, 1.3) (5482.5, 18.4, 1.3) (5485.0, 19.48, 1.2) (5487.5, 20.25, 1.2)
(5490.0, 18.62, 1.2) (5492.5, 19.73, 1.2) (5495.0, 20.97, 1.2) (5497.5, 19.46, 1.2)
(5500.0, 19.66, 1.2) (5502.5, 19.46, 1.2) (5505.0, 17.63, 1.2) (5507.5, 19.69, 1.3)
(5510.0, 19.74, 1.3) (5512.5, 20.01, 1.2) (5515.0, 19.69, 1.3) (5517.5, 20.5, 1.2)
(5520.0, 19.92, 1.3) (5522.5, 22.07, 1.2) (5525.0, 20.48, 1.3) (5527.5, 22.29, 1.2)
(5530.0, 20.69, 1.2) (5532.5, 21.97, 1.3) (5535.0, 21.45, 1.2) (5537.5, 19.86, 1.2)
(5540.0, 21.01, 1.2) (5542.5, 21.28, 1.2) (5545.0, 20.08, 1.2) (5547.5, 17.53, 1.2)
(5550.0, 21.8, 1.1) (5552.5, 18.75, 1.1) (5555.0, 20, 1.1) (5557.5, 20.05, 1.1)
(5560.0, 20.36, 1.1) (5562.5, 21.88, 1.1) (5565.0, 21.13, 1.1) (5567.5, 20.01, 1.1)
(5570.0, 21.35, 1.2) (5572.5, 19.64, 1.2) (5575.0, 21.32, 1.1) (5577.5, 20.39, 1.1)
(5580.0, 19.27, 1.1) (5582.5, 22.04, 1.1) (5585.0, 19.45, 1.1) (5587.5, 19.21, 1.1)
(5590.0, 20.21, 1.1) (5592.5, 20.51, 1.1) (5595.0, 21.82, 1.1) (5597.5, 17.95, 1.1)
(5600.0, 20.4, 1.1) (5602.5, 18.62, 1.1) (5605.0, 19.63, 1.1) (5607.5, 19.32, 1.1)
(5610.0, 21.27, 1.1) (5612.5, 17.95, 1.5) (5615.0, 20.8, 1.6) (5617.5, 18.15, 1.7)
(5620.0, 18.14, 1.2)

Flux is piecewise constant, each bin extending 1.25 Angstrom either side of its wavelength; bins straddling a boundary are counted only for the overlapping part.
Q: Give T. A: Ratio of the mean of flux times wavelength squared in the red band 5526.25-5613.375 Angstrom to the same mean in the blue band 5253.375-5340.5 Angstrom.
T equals 1.16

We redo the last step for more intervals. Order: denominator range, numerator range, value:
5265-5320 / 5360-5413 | 1.06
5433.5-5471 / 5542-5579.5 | 1.06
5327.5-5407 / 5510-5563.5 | 1.10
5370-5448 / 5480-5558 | 1.07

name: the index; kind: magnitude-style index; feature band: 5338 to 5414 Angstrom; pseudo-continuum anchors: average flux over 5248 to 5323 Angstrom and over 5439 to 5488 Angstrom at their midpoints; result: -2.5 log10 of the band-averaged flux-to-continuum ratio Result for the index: -0.02 mag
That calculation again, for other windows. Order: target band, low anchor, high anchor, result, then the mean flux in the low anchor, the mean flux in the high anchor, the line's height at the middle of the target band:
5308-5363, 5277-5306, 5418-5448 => -0.05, 19.4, 19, 19.2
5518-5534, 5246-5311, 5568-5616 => -0.07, 19.1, 20.1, 19.9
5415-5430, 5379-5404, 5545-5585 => 0.05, 19.9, 20.3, 20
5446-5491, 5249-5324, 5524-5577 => 0.03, 19.5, 20.6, 20.3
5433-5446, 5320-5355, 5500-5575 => 0.03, 19.6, 20.4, 20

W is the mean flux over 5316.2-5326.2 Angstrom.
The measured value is 19.7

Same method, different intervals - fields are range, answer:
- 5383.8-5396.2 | 20.7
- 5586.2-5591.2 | 19.7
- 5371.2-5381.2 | 19.9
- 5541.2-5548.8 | 19.7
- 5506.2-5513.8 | 19.8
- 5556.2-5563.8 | 20.8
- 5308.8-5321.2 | 21.3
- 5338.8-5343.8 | 18.6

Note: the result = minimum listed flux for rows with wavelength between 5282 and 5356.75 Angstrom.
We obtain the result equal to 17.56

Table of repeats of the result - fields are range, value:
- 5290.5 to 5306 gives 17.92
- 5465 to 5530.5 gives 16.95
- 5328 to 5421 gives 17.45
